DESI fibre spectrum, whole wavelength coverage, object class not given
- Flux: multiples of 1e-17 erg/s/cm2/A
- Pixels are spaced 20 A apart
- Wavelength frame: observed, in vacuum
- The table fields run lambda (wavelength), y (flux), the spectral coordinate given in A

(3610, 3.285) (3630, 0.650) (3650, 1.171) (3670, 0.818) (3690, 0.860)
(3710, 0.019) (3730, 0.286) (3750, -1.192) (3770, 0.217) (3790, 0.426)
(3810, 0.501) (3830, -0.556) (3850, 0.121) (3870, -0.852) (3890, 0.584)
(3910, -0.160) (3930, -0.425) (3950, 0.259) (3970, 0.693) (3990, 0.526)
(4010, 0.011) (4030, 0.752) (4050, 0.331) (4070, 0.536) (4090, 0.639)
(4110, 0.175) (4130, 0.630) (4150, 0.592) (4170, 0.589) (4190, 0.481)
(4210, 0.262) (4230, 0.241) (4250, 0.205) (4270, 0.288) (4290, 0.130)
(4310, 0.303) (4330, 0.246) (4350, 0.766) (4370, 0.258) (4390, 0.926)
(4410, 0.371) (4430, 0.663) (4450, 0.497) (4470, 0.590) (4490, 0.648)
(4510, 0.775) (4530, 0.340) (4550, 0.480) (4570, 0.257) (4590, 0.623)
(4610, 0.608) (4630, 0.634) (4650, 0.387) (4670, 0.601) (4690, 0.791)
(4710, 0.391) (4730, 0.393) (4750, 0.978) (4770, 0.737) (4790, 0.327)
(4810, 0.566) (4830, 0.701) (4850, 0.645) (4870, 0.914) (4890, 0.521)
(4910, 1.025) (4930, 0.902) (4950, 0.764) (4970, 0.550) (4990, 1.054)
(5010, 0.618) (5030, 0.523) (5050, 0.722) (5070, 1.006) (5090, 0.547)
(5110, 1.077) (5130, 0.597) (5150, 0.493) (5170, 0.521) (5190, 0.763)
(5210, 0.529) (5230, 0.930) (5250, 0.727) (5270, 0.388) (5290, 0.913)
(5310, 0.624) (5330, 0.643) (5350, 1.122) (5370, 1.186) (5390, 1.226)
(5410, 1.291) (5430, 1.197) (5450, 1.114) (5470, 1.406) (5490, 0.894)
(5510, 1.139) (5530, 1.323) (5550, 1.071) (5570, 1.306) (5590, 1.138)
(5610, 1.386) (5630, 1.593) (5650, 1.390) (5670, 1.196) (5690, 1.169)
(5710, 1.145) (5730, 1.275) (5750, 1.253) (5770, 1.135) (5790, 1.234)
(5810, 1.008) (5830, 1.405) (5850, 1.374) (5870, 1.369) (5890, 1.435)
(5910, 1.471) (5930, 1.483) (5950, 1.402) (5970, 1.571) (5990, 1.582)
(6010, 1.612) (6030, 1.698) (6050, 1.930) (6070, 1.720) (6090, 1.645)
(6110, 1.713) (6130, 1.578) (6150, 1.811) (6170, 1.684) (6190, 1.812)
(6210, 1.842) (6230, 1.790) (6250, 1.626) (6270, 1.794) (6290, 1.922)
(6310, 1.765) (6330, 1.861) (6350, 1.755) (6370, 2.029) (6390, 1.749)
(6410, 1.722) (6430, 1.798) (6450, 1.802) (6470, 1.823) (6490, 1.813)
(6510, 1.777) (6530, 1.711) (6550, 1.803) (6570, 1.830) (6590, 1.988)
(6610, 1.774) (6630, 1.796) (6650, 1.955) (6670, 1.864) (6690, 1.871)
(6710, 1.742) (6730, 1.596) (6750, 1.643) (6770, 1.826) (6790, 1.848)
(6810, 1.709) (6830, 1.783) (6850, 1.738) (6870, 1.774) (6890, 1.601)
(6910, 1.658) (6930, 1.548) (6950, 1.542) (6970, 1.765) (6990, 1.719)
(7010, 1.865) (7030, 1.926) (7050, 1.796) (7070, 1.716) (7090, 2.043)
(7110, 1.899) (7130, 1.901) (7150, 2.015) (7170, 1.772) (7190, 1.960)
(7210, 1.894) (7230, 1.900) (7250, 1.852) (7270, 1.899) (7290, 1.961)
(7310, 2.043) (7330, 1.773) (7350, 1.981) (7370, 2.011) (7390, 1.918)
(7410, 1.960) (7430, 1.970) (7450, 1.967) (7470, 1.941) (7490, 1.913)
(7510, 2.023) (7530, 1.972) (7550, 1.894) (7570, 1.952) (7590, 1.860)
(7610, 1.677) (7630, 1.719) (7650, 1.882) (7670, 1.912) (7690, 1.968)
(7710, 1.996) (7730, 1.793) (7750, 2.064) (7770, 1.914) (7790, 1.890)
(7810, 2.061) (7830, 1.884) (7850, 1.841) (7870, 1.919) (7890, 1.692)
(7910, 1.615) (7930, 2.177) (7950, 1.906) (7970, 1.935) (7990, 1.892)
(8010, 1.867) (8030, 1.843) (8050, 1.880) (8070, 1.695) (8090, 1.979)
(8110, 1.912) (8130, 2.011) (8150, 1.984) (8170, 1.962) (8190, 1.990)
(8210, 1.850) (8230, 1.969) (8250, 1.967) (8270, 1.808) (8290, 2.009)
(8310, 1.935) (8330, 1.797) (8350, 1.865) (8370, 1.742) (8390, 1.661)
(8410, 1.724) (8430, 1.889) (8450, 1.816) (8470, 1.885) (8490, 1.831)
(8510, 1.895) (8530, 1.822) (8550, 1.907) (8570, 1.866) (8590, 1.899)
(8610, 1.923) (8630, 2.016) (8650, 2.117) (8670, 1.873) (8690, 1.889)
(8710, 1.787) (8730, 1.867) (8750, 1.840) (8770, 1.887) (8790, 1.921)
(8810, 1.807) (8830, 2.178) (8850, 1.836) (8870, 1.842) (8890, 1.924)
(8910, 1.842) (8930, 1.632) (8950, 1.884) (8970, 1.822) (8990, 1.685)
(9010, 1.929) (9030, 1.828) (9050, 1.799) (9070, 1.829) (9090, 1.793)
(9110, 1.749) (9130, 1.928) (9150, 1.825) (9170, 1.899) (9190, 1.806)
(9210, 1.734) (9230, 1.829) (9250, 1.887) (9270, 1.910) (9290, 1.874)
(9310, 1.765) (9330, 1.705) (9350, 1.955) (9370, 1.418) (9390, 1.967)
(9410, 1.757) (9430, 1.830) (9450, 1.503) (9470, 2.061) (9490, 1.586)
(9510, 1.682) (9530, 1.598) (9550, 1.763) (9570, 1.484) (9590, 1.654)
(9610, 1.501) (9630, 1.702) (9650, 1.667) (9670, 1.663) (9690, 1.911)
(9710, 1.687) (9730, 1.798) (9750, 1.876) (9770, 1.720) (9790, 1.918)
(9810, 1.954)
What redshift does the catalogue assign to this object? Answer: 0.341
